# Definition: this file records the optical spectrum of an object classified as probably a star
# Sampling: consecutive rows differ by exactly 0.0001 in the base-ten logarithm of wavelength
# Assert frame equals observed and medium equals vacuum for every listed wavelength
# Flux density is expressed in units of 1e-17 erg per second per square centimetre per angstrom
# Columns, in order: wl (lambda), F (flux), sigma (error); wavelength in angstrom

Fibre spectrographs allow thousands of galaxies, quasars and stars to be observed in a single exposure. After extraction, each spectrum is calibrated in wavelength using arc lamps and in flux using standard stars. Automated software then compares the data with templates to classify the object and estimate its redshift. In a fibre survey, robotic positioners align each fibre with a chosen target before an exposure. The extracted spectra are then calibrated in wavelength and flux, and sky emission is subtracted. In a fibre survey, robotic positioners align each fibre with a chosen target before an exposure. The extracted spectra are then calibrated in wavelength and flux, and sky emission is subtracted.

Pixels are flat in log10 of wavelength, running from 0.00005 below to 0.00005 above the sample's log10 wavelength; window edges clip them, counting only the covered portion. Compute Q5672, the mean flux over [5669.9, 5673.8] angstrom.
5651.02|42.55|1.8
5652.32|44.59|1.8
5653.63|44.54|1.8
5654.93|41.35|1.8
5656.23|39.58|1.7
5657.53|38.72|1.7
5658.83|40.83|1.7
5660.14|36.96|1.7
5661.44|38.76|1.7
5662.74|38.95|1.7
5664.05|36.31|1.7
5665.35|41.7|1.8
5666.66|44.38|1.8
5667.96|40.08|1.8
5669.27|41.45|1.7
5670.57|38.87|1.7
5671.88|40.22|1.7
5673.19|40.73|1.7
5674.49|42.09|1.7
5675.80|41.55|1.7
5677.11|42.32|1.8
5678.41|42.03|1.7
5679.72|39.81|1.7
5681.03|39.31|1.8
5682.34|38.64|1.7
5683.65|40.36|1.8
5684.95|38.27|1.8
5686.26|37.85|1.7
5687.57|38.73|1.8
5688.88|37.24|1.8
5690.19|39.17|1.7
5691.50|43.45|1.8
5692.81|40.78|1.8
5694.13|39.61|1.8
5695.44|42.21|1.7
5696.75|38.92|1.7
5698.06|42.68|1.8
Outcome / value 39.9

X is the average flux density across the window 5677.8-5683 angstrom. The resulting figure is 39.9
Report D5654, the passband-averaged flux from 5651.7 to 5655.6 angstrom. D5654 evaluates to 43.4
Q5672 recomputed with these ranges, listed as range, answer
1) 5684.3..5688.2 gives 38.3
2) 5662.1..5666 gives 39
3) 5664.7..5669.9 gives 41.9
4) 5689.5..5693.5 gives 41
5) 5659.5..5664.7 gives 37.8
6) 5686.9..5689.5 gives 38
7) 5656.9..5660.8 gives 38.8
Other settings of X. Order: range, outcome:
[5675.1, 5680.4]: 41.4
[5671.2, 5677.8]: 41.4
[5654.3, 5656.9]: 40.5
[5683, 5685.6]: 39.4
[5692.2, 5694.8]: 40.1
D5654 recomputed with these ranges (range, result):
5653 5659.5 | 41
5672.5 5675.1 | 41.4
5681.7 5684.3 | 39.5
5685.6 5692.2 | 39.3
